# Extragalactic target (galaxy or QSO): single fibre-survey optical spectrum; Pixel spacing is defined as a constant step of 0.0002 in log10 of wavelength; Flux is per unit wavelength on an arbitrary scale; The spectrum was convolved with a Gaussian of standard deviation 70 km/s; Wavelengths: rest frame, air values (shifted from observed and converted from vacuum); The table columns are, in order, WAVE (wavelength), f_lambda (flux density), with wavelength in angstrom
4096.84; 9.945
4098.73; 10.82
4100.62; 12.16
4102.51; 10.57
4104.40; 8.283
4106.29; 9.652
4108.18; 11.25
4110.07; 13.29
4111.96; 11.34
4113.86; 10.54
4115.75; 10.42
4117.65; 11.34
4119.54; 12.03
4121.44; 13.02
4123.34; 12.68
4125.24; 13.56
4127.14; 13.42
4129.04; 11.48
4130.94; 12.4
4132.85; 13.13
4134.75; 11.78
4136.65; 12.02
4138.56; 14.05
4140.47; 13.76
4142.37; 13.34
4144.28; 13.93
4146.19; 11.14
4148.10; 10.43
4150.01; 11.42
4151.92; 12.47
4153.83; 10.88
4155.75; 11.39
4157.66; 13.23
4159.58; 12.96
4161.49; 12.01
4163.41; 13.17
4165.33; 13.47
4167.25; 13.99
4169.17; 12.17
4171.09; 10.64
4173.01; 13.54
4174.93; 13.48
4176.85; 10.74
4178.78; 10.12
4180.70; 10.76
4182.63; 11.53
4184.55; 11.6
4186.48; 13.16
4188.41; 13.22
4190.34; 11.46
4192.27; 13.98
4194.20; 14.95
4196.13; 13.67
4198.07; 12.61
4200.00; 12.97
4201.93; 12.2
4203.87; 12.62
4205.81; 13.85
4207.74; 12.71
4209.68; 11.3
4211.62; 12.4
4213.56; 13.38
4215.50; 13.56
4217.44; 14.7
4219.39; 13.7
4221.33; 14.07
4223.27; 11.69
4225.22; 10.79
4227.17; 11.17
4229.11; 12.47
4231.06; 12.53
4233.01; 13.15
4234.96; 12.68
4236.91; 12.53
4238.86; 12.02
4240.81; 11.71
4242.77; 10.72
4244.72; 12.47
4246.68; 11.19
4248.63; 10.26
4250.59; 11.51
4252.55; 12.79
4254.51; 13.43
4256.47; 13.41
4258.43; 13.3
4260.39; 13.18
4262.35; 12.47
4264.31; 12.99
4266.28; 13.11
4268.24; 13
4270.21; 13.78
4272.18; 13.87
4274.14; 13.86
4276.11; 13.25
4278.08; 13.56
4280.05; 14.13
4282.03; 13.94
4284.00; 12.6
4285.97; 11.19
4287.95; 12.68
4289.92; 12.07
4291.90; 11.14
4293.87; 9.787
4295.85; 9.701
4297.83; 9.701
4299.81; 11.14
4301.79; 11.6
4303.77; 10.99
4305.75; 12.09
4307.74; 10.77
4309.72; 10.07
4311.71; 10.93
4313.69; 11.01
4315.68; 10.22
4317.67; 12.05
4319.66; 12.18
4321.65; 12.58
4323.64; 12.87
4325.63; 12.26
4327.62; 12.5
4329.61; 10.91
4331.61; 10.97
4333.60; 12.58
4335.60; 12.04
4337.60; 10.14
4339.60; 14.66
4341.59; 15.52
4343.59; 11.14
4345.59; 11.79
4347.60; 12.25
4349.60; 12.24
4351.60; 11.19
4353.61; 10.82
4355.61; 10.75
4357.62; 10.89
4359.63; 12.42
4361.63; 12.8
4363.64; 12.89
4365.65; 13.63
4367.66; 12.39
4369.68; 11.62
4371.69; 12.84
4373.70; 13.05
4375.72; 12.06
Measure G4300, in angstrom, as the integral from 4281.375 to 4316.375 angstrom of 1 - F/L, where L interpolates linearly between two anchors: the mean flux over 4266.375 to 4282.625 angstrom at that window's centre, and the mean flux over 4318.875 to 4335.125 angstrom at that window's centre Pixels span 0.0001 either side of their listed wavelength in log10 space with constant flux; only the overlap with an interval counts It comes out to 4.74 angstrom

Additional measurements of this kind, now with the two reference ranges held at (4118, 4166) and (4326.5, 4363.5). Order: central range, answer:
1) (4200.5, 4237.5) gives -1.2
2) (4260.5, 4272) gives -0.9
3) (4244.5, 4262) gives -0.2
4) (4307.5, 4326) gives 0.9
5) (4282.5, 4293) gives 0.1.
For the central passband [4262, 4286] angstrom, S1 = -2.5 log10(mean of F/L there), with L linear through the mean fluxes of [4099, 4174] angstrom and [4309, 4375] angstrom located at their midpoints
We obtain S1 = -0.109 mag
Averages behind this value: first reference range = 12.1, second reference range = 12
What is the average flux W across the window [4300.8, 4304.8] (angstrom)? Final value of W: 11.3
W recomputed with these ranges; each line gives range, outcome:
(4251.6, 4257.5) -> 13.2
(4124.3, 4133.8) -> 12.8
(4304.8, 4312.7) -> 11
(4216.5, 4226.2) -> 13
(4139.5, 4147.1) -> 13.1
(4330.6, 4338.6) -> 11.4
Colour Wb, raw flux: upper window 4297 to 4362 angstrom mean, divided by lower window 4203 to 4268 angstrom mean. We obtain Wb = 0.93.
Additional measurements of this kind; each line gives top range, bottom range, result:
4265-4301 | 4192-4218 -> 0.94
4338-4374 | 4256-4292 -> 0.94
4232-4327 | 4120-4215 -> 0.97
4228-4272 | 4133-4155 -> 1.02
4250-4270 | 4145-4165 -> 1.08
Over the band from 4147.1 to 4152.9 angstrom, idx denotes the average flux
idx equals 11.4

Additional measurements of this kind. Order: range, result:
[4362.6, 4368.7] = 12.9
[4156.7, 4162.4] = 12.7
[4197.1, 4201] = 12.8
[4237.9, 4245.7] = 11.7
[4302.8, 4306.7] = 11.5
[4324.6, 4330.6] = 11.9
